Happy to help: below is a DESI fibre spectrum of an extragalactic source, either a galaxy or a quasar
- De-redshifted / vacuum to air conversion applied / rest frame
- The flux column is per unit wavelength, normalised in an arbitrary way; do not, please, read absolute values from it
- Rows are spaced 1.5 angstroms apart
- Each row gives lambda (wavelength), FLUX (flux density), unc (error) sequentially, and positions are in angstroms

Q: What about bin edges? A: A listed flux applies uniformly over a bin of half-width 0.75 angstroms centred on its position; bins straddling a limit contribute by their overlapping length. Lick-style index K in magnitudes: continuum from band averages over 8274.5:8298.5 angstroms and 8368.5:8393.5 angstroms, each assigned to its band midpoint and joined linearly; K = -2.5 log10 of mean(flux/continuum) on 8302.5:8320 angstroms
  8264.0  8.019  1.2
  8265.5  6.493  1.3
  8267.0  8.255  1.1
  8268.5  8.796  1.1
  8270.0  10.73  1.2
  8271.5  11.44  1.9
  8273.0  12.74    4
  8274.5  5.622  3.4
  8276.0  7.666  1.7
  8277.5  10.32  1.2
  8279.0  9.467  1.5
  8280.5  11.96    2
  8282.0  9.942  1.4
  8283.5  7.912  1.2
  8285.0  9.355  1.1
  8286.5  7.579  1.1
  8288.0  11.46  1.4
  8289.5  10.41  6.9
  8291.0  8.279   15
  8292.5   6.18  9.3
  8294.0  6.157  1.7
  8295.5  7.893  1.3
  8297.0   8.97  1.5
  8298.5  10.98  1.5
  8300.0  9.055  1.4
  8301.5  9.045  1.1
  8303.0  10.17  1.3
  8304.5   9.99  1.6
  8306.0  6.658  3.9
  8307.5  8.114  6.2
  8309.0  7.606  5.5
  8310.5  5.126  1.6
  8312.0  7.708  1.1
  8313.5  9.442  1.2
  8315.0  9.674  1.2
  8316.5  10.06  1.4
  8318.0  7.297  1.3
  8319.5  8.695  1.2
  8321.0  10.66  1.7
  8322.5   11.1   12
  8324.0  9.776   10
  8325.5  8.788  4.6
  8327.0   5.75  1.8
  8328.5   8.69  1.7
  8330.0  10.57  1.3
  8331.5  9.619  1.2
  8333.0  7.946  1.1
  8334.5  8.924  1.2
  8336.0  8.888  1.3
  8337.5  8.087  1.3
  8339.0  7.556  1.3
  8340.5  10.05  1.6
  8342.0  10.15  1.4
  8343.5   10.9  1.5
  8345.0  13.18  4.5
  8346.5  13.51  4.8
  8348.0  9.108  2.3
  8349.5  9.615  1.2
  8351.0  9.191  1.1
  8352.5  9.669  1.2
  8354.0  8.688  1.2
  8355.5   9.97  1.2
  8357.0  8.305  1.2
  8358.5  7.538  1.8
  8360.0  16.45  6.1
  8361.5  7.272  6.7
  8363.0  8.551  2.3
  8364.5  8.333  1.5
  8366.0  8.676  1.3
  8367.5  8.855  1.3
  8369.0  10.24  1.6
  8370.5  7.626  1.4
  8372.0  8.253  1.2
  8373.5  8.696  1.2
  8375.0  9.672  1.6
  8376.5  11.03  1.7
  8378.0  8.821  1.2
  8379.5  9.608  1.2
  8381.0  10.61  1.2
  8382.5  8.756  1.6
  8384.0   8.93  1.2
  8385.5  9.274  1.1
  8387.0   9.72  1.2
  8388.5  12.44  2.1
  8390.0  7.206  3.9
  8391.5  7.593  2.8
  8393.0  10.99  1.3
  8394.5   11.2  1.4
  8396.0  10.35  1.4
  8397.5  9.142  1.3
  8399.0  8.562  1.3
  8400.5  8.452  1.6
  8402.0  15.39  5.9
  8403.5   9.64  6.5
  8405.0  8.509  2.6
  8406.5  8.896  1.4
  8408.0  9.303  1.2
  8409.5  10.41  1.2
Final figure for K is 0.08 mag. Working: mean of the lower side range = 8.87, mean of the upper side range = 9.36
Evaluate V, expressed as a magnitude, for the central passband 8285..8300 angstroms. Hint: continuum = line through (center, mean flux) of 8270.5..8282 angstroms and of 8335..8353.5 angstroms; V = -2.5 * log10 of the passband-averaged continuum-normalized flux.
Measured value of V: 0.14 mag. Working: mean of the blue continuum 9.91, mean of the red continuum 9.96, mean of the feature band 8.71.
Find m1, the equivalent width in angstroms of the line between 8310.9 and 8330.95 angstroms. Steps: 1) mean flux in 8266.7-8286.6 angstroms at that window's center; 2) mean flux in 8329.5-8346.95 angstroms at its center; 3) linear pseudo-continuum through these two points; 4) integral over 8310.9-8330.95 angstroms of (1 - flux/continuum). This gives 1.52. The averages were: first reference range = 9.5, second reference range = 9.88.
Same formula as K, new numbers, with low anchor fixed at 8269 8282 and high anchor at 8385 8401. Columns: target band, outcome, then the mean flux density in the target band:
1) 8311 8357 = 0.041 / 9.4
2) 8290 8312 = 0.206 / 8.17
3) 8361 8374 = 0.135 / 8.52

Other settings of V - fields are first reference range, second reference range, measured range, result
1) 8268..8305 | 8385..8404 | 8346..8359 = 0.029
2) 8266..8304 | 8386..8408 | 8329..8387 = 0.013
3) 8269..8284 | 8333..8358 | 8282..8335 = 0.116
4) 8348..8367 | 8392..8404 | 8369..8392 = 0.078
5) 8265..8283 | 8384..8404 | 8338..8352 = -0.059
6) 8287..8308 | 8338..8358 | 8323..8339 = 0.103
